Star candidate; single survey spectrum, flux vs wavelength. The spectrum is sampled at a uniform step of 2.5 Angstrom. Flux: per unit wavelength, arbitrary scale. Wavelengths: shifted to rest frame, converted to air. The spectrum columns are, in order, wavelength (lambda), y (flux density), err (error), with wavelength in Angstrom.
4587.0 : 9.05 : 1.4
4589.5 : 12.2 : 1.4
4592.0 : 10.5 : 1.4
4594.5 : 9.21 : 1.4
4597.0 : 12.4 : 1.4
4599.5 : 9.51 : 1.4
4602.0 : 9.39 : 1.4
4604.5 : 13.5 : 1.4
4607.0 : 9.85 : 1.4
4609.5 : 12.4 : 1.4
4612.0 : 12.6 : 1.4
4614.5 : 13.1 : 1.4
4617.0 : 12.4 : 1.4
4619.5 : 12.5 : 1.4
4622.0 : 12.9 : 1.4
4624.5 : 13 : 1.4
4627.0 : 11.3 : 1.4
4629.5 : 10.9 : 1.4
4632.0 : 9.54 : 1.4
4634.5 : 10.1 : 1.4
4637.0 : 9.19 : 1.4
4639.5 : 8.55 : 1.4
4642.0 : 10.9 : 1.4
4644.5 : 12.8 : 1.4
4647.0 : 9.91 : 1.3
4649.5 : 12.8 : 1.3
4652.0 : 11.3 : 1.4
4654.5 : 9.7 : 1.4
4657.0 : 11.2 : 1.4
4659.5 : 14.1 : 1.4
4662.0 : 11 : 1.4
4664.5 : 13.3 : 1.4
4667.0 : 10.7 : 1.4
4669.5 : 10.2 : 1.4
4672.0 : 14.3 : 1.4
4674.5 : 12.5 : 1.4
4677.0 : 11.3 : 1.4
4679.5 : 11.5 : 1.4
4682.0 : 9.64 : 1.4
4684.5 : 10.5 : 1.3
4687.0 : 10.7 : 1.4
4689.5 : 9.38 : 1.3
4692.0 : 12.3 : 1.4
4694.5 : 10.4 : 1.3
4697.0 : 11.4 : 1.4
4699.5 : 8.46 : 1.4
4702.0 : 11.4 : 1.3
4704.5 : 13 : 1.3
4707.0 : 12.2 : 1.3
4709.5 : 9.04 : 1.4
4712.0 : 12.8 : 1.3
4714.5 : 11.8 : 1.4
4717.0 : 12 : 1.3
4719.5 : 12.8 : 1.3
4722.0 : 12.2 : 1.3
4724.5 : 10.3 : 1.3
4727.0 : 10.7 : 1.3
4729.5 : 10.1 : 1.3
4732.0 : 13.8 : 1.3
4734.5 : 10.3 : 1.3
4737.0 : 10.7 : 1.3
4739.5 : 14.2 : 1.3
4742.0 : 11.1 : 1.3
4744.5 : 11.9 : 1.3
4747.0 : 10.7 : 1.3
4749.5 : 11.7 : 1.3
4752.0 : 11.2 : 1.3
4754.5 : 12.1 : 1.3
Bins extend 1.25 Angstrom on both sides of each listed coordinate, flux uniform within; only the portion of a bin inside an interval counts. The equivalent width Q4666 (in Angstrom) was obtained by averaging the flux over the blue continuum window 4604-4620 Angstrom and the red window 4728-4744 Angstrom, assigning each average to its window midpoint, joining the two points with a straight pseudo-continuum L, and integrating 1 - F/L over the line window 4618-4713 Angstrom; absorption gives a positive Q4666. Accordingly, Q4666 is 6.3 Angstrom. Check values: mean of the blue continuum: 12.3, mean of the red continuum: 11.7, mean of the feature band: 11.2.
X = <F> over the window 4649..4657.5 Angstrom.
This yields 11.1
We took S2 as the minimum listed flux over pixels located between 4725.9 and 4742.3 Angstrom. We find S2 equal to 10.1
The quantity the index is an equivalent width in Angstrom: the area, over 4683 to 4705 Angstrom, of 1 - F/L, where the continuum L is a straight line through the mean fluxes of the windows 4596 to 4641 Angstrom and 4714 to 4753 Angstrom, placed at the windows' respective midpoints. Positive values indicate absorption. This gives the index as 1.4 Angstrom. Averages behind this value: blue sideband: 11.3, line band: 10.8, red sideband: 11.6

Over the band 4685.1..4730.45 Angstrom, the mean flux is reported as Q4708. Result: 11.2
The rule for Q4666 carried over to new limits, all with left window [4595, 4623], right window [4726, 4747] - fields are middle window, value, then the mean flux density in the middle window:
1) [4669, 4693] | 0.8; 11.3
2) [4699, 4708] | 0.1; 11.5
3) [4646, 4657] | 0.7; 11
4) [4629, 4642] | 2.3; 9.7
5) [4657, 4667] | -0.6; 12.3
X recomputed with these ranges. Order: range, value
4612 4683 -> 11.5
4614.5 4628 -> 12.5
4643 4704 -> 11.3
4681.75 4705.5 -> 10.7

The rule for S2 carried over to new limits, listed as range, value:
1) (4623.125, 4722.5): 8.46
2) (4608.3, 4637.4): 9.19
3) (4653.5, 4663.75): 9.7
